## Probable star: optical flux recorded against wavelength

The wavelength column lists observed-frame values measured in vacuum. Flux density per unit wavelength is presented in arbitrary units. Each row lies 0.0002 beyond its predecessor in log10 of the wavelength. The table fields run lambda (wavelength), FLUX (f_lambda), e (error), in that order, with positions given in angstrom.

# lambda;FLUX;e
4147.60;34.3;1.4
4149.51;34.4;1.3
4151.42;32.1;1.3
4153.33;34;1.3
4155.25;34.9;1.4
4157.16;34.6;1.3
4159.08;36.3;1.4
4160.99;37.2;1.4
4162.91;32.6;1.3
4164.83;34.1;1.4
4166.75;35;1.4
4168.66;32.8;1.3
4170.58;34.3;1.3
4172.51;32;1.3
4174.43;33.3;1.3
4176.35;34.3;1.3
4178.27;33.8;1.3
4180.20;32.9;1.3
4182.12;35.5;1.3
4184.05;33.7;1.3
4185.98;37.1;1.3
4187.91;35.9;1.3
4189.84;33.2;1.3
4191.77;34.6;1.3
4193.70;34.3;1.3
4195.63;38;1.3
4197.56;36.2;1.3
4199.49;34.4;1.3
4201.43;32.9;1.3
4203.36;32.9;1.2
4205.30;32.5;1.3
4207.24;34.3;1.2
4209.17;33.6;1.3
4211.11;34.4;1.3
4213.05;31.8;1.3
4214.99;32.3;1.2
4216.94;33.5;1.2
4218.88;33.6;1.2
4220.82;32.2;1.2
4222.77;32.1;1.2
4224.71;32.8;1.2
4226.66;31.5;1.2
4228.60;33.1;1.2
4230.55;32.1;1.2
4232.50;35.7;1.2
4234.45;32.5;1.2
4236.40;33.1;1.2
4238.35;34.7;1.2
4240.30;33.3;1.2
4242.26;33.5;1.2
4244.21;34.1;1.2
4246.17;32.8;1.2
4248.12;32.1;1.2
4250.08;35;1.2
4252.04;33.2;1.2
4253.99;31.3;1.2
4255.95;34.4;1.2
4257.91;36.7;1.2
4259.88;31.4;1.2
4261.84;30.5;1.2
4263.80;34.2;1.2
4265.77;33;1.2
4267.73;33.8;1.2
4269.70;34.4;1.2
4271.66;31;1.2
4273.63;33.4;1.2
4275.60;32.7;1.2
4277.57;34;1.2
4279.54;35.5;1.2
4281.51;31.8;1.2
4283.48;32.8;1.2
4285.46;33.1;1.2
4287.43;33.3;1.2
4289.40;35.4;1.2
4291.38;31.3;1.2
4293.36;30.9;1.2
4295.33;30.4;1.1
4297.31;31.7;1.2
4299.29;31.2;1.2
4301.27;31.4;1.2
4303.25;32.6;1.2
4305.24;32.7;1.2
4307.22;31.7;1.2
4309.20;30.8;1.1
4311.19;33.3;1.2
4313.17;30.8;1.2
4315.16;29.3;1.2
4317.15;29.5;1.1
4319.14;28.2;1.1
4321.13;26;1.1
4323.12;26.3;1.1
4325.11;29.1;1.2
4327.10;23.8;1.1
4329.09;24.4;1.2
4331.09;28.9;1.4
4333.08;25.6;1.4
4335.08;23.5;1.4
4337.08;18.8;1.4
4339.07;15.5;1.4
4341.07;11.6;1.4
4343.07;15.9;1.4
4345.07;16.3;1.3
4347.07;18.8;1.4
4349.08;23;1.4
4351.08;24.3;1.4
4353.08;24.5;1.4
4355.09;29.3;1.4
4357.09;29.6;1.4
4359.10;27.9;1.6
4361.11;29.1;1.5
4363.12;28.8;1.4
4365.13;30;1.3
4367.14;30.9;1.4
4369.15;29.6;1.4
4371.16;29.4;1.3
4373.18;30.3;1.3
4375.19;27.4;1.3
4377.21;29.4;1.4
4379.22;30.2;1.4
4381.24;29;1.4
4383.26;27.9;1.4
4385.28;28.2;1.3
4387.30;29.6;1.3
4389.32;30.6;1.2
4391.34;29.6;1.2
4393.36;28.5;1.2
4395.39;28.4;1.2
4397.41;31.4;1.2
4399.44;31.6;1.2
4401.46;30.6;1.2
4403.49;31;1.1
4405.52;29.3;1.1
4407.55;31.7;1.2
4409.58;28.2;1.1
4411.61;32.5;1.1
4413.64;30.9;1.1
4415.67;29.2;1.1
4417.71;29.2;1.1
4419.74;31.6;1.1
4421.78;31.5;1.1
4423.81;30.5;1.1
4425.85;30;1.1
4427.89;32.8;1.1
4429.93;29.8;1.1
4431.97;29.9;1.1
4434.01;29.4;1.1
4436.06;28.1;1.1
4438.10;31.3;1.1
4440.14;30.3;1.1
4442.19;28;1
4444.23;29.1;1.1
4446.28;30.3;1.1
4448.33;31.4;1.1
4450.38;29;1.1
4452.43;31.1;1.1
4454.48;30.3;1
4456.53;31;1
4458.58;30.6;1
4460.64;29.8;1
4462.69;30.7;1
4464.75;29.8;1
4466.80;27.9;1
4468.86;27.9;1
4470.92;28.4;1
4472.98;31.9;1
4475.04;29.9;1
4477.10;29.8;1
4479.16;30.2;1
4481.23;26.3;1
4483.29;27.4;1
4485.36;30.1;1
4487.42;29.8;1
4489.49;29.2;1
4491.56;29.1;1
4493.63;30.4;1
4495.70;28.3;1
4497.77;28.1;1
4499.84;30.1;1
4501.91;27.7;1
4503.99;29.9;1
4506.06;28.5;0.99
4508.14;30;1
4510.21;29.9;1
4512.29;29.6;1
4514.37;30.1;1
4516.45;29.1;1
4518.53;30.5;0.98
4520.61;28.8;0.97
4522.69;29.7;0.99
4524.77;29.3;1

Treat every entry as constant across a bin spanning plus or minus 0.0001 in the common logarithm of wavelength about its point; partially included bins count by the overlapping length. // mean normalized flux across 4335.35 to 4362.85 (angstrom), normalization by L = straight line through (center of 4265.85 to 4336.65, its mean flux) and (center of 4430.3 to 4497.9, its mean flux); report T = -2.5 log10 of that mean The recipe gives 0.34 mag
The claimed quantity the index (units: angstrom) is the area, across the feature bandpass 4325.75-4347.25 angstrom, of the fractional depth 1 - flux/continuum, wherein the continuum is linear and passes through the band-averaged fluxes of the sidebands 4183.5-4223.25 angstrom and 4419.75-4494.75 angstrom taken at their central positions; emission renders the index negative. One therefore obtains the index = 7.7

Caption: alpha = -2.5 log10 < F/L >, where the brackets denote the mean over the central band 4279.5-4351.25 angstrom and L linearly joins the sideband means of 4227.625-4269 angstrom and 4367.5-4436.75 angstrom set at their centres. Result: 0.16 mag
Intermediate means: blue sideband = 33.4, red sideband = 29.9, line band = 27.5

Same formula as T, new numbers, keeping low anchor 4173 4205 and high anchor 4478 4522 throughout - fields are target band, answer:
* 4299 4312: 0.02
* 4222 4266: 0.01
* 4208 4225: 0.03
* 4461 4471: 0.03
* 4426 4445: 0.02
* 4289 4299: 0.03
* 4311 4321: 0.10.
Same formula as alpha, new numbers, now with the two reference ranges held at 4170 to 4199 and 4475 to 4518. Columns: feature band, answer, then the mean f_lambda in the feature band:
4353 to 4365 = 0.11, 28.6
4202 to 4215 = 0.03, 33.2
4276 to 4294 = -0.01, 33.1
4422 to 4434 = -0.01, 30.6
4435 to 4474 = 0.00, 29.8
